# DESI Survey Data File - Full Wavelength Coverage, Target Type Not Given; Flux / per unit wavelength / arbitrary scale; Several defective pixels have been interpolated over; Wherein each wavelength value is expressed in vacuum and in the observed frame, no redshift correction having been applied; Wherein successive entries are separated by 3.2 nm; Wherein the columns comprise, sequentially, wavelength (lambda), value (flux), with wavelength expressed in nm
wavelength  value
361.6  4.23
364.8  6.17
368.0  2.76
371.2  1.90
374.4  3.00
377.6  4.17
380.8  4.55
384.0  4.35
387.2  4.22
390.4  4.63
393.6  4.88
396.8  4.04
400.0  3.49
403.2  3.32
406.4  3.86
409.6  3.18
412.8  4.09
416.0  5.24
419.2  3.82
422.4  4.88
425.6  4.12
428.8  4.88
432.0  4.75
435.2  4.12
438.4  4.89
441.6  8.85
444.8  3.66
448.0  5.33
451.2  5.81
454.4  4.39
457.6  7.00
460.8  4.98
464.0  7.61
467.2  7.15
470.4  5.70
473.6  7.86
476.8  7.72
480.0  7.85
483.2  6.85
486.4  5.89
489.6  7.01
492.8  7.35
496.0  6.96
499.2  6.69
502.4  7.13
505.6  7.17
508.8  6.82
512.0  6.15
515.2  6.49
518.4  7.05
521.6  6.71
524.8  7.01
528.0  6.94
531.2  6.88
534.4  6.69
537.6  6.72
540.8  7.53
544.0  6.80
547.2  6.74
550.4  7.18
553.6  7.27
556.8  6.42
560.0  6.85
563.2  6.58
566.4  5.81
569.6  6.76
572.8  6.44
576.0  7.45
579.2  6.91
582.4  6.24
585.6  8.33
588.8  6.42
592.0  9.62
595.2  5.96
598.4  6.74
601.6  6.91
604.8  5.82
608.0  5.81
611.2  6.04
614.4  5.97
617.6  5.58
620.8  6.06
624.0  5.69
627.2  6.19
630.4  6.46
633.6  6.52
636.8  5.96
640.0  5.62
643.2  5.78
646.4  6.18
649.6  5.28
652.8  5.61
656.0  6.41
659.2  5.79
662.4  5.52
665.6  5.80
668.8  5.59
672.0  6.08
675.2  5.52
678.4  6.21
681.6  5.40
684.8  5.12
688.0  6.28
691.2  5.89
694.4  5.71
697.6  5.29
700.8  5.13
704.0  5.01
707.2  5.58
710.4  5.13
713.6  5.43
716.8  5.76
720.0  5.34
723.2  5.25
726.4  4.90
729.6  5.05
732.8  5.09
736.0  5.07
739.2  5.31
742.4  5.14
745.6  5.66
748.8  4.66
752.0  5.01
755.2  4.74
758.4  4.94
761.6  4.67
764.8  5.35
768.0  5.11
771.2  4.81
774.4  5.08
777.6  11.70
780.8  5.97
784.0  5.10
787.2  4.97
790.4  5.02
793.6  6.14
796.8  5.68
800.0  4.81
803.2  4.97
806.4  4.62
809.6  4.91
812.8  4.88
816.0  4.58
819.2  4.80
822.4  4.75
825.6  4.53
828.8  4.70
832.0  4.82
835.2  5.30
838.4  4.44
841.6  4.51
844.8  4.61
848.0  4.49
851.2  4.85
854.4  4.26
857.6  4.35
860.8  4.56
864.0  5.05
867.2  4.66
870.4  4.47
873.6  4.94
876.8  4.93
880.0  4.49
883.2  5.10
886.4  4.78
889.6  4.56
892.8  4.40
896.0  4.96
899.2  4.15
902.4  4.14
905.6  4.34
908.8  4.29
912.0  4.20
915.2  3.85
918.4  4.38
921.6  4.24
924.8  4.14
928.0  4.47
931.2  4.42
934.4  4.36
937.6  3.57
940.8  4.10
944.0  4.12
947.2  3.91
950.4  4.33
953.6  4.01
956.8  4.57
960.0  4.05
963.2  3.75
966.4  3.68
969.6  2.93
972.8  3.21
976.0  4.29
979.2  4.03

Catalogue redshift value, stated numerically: 0.183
